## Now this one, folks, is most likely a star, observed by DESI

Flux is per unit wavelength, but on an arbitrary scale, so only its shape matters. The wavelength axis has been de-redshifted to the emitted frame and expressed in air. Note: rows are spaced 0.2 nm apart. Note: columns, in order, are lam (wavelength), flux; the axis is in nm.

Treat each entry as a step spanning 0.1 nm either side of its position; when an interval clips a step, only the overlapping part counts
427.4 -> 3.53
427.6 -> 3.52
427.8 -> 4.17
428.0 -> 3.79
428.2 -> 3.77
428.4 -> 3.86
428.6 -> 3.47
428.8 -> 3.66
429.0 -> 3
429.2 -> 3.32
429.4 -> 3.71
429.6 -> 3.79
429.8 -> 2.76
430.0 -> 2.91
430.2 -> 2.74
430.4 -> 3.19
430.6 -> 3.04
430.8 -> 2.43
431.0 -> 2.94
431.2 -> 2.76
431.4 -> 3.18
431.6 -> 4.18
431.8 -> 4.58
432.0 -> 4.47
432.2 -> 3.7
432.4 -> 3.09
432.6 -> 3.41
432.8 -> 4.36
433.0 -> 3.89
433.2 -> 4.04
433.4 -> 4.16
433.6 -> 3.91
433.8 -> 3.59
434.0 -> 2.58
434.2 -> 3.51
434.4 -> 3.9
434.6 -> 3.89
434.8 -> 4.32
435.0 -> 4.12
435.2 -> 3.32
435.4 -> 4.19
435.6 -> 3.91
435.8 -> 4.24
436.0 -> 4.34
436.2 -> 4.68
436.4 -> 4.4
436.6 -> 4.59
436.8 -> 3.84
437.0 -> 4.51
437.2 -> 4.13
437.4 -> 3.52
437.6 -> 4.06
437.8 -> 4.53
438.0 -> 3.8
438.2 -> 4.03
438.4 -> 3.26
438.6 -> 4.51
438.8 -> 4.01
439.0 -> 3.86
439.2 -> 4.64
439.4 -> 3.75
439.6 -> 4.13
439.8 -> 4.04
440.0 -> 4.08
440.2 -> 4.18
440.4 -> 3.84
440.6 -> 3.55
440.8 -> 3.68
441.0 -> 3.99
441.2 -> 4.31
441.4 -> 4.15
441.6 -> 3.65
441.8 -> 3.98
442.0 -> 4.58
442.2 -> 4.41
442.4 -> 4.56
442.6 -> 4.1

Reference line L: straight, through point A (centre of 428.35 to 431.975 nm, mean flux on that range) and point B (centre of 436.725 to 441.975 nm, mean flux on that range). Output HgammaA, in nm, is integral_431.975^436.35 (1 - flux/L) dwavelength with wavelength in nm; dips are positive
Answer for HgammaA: -0.32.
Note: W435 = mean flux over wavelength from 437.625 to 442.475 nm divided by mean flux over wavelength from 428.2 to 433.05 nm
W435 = 1.18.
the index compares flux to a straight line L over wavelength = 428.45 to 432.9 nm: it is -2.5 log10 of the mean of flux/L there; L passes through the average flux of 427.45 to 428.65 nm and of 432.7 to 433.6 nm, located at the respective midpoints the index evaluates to 0.16 mag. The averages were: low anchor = 3.77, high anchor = 4.09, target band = 3.4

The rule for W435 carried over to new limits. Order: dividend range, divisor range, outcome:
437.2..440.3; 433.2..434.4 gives 1.11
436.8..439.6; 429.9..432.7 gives 1.21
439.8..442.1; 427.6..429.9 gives 1.12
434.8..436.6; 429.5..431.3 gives 1.42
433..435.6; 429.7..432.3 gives 1.15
